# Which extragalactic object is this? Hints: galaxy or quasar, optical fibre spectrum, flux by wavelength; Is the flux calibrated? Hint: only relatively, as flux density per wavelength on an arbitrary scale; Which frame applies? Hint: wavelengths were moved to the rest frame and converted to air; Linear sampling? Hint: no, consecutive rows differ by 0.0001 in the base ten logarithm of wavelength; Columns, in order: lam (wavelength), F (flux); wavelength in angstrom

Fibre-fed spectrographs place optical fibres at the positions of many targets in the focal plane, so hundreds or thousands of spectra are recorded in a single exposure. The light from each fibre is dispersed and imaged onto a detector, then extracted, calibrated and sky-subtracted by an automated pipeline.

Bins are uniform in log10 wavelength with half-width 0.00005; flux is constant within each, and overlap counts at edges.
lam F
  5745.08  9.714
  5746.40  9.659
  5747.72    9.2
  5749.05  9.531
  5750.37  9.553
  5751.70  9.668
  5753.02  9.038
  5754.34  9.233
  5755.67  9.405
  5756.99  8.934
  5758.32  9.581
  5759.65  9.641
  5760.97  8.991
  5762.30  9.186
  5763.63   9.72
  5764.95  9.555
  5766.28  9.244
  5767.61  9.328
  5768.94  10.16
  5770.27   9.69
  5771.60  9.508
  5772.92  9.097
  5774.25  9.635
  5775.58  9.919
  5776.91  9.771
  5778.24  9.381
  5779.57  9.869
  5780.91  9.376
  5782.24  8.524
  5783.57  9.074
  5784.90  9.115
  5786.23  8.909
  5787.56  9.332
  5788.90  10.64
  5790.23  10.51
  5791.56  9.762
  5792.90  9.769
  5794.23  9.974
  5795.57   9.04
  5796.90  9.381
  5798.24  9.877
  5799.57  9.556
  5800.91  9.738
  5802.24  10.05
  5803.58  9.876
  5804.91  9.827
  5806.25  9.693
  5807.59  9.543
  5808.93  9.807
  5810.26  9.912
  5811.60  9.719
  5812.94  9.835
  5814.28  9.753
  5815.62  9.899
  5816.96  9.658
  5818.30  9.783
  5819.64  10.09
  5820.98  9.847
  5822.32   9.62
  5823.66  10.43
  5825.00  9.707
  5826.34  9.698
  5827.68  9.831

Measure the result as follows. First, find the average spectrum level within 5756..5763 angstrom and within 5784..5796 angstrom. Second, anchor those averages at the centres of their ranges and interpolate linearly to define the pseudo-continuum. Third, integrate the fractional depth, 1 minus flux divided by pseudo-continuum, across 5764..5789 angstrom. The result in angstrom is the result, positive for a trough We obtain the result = 0.1 angstrom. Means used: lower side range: 9.27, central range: 9.46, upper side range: 9.67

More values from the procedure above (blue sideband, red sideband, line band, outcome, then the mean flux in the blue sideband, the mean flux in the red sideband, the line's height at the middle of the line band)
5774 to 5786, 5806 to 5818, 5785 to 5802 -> -0.3 angstrom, 9.38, 9.76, 9.54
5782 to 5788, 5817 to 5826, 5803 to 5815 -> -0.2 angstrom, 9.02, 9.89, 9.59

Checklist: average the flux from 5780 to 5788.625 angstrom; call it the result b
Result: 9.14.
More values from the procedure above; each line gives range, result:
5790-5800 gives 9.7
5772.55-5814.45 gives 9.63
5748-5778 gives 9.47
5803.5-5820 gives 9.79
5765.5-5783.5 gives 9.48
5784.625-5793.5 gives 9.74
